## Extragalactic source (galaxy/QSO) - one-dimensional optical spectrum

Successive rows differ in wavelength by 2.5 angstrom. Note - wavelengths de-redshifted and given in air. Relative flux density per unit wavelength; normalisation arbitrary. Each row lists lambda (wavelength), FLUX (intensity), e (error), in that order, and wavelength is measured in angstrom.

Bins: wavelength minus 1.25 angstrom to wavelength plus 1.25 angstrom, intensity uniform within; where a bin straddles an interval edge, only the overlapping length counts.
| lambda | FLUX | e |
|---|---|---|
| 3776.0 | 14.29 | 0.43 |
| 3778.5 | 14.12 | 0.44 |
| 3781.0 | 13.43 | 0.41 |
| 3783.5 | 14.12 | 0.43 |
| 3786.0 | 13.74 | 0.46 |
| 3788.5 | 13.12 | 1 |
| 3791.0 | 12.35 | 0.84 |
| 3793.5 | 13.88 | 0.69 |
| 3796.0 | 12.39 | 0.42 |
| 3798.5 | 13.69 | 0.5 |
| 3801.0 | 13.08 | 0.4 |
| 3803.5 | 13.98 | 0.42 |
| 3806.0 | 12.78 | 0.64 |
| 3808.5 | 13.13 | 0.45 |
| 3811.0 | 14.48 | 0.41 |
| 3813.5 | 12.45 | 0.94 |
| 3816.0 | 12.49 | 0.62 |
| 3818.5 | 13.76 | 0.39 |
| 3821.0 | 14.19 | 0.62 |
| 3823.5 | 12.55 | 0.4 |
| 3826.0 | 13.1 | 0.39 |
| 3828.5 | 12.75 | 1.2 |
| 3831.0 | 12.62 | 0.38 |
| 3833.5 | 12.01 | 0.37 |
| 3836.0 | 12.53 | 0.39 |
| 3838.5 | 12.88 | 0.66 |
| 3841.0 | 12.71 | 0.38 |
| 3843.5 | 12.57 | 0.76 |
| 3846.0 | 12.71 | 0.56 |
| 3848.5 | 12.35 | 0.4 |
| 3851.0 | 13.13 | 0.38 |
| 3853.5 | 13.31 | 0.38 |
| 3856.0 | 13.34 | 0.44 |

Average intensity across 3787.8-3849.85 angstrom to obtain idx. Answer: 13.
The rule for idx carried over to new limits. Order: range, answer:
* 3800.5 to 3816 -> 13.3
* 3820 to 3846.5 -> 12.8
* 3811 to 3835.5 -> 13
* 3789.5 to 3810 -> 13.2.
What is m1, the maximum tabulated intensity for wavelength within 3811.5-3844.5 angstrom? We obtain 14.19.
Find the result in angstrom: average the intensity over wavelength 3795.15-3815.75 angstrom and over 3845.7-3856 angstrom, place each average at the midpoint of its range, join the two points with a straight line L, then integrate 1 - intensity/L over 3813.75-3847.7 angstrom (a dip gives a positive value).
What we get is 0.7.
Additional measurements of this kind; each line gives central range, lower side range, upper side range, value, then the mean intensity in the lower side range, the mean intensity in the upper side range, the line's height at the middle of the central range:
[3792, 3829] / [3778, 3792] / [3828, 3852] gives -0.51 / 13.5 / 12.6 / 13.1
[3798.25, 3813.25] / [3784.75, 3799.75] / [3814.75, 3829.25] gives -0.30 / 13.2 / 13.2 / 13.2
